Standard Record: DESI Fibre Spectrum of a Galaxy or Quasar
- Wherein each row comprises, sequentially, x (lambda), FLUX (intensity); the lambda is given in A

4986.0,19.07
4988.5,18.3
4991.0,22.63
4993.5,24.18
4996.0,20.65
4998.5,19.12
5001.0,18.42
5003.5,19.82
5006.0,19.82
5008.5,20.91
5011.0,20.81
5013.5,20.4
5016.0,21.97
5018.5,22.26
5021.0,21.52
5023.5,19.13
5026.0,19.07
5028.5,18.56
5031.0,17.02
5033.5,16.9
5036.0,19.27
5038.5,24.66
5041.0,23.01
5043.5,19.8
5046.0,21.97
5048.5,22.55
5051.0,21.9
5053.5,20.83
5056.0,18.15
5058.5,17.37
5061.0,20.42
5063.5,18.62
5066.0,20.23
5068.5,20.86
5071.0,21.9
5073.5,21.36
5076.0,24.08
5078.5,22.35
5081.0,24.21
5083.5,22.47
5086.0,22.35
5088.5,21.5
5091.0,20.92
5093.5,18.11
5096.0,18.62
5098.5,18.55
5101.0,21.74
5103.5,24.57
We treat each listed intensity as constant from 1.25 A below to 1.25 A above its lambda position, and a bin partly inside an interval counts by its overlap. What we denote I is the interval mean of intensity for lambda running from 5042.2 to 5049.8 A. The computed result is 21.5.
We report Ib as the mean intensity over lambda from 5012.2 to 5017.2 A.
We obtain 21.2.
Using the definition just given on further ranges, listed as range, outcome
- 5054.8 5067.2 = 19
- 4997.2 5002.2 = 18.8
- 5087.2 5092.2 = 21.2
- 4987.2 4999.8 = 21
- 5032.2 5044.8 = 20.7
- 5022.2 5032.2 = 18.5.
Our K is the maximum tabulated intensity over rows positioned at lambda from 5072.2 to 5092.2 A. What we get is 24.21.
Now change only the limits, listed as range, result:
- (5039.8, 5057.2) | 23.01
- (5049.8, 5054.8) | 21.9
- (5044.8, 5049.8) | 22.55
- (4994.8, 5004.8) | 20.65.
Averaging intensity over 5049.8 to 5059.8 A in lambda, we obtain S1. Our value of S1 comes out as 19.6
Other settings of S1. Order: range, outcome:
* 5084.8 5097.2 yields 20.3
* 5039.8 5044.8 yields 21.4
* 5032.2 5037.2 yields 18.1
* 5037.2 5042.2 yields 23.8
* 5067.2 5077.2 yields 22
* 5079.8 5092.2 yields 22.3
